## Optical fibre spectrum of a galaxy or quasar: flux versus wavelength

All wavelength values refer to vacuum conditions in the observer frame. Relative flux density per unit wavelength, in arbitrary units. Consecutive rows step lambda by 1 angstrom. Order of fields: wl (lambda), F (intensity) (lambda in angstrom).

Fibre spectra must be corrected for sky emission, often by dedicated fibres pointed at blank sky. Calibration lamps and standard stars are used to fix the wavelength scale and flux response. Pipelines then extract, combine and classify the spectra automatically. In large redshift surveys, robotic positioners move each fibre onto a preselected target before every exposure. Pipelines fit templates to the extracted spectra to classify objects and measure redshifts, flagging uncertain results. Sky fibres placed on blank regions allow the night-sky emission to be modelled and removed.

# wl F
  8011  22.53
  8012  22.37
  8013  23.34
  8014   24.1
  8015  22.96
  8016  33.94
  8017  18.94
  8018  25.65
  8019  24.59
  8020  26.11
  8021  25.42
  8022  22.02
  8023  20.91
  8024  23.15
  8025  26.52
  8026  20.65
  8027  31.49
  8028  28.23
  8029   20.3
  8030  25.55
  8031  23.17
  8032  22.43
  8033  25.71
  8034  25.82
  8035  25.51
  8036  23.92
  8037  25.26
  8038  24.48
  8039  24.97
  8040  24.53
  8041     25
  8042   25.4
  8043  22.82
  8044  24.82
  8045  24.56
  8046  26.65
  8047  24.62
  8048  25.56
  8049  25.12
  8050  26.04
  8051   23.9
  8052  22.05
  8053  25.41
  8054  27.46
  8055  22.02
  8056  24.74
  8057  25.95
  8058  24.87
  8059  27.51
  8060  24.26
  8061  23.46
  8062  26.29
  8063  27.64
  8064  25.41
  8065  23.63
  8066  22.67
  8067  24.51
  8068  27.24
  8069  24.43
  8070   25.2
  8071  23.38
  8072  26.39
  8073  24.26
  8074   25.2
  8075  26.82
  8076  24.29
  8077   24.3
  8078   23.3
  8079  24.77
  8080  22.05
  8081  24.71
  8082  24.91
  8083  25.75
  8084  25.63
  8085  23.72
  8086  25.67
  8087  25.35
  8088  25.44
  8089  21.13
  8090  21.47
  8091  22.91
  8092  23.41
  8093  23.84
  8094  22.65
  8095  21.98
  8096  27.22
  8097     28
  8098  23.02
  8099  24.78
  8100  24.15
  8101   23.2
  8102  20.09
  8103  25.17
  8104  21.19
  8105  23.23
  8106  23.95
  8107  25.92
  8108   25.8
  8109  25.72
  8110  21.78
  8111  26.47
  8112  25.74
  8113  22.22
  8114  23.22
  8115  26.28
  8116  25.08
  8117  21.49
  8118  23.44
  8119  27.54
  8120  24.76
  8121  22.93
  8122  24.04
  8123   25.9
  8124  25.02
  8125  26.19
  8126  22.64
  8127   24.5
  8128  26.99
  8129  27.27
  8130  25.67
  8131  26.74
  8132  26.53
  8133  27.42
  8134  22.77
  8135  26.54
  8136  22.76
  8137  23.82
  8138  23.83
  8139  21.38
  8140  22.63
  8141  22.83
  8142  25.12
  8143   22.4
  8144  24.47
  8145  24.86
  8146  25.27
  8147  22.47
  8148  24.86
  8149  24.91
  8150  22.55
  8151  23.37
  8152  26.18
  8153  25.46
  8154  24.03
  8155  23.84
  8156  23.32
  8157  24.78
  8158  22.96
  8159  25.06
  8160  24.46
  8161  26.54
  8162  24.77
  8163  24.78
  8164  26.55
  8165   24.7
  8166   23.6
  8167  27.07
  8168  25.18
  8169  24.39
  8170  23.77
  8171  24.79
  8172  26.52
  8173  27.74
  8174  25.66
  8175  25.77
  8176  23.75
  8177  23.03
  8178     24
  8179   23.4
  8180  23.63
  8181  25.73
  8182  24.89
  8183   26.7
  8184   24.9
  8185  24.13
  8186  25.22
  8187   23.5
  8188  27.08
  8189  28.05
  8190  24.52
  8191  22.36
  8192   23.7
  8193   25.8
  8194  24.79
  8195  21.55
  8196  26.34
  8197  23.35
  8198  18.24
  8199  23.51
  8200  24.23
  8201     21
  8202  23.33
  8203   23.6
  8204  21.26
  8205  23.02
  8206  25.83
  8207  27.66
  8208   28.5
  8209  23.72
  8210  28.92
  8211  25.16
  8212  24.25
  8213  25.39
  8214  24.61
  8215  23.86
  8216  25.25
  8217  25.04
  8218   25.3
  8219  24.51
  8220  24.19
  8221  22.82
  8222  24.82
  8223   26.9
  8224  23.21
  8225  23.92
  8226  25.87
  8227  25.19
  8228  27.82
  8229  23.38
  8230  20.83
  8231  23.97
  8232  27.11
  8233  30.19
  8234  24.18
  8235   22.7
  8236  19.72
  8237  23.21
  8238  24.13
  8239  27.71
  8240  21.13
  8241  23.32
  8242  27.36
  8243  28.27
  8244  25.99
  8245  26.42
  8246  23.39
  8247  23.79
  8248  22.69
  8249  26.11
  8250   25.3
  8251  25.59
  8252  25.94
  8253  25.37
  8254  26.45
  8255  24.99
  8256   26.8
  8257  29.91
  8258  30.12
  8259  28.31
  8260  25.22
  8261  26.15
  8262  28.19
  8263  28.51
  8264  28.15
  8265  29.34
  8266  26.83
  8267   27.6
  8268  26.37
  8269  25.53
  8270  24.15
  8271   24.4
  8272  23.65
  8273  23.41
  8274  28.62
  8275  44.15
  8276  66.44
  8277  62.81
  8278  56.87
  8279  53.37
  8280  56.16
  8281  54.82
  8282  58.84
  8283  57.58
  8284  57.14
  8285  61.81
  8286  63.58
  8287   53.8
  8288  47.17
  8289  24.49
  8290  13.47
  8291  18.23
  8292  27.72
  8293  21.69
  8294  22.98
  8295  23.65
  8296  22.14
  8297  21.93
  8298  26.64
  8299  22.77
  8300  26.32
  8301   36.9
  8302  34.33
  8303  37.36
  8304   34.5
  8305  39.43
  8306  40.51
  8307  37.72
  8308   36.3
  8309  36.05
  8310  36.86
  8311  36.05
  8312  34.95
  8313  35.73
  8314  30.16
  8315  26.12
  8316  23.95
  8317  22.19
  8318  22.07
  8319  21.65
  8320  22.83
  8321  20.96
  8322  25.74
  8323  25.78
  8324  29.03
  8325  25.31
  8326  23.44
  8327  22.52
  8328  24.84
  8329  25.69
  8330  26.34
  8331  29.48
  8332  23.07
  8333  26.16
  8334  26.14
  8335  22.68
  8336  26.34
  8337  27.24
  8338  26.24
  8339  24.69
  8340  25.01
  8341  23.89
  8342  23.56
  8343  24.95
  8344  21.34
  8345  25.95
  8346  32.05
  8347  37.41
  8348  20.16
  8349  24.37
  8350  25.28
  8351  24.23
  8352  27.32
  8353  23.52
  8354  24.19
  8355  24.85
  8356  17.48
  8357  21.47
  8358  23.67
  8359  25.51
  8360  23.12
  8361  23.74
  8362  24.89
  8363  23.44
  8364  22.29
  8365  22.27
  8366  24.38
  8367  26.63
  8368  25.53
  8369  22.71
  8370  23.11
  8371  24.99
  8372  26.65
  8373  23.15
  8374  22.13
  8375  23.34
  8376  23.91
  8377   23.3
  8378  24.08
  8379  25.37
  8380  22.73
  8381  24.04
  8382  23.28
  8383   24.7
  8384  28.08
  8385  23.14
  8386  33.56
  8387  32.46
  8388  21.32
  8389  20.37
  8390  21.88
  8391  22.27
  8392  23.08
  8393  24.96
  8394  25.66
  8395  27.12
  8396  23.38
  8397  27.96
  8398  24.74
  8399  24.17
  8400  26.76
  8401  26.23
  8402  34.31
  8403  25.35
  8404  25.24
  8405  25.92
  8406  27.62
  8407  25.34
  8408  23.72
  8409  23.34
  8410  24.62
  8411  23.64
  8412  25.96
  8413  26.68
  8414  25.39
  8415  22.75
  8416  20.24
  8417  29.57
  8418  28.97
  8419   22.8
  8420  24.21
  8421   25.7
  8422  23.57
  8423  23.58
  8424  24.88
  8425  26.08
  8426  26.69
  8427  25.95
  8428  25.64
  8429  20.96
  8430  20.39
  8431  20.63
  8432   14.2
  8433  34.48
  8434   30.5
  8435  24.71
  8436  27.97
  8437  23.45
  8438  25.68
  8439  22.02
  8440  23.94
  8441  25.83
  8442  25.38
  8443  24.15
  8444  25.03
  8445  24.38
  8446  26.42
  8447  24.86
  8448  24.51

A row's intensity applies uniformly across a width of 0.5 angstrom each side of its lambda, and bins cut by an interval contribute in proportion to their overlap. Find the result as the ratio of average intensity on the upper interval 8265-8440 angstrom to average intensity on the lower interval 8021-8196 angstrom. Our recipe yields 1.1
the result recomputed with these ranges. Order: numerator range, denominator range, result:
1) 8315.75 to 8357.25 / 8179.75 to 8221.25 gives 1.01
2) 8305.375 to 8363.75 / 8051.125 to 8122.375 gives 1.08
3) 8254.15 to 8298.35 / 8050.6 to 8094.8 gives 1.44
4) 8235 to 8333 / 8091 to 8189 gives 1.27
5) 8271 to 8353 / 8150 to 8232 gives 1.30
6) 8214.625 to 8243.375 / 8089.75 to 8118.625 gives 1.03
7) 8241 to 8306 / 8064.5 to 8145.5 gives 1.36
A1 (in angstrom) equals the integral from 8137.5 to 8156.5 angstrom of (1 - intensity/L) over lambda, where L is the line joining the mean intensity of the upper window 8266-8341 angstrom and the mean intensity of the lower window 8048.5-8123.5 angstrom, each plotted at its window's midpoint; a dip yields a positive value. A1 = 2.0 angstrom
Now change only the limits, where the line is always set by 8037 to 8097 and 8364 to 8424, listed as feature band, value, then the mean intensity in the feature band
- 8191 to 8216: 0.57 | 24.2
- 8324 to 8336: -0.19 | 25.3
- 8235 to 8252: 0.13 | 24.6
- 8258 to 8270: -1.19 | 27.3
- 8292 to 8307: -2.86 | 29.6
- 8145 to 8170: 0.13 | 24.6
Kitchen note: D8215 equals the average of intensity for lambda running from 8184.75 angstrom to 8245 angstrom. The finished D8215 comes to 24.6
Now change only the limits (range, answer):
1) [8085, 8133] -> 24.4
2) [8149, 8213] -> 24.6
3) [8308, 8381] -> 25.5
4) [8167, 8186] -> 25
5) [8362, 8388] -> 24.7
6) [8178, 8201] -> 24.3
